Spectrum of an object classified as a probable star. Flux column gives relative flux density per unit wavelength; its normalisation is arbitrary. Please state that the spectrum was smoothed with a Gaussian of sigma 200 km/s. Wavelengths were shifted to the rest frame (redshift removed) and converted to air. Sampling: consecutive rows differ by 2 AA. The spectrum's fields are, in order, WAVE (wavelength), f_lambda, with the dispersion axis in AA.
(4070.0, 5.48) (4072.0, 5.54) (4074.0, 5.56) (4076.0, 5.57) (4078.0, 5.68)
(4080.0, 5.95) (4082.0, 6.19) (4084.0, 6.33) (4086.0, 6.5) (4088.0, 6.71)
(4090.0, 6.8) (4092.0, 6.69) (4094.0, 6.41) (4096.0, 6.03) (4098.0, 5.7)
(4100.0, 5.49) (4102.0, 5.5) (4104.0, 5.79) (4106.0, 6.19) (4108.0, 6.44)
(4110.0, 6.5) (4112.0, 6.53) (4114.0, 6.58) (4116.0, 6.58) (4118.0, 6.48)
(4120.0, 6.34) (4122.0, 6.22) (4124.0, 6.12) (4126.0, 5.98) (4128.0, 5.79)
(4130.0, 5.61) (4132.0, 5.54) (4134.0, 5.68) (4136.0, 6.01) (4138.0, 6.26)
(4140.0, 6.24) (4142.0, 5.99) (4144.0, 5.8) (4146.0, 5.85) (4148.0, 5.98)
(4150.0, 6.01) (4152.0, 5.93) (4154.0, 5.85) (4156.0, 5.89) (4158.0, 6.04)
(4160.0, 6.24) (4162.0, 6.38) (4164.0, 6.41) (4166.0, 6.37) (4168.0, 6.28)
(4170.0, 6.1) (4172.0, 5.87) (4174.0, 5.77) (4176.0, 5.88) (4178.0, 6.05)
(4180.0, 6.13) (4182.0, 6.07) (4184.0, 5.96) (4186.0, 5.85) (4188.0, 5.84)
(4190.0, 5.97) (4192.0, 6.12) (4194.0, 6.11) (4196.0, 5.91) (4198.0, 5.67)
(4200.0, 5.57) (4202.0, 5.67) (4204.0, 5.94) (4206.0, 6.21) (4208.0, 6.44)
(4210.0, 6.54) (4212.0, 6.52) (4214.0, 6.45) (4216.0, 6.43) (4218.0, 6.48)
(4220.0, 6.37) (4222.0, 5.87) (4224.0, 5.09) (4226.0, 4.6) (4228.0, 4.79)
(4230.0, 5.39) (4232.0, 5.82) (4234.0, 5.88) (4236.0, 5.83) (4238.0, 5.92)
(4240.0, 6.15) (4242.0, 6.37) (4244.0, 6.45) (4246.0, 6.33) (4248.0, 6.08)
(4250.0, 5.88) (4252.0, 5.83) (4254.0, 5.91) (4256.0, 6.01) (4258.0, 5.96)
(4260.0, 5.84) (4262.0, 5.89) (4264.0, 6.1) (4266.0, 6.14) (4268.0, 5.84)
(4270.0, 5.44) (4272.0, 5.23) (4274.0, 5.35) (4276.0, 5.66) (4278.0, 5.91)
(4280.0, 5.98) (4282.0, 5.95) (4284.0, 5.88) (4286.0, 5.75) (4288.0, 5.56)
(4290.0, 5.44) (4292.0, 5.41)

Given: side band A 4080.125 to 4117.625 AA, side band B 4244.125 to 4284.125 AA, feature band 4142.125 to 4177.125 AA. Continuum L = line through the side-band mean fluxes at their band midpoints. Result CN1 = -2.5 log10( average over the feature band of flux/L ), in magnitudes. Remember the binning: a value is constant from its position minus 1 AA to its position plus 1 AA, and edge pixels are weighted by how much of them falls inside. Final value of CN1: 0.016 mag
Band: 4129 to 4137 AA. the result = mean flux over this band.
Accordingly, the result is 5.71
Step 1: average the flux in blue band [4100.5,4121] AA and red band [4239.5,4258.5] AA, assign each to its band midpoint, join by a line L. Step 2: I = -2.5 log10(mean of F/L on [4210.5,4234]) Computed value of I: 0.057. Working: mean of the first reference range 6.27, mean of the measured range 5.82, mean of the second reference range 6.1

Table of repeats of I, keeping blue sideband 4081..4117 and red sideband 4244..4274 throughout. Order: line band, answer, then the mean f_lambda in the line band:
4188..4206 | 0.03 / 5.89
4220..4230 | 0.14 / 5.25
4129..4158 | 0.05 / 5.91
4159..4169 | -0.04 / 6.34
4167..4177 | 0.02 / 5.98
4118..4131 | 0.03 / 6.05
